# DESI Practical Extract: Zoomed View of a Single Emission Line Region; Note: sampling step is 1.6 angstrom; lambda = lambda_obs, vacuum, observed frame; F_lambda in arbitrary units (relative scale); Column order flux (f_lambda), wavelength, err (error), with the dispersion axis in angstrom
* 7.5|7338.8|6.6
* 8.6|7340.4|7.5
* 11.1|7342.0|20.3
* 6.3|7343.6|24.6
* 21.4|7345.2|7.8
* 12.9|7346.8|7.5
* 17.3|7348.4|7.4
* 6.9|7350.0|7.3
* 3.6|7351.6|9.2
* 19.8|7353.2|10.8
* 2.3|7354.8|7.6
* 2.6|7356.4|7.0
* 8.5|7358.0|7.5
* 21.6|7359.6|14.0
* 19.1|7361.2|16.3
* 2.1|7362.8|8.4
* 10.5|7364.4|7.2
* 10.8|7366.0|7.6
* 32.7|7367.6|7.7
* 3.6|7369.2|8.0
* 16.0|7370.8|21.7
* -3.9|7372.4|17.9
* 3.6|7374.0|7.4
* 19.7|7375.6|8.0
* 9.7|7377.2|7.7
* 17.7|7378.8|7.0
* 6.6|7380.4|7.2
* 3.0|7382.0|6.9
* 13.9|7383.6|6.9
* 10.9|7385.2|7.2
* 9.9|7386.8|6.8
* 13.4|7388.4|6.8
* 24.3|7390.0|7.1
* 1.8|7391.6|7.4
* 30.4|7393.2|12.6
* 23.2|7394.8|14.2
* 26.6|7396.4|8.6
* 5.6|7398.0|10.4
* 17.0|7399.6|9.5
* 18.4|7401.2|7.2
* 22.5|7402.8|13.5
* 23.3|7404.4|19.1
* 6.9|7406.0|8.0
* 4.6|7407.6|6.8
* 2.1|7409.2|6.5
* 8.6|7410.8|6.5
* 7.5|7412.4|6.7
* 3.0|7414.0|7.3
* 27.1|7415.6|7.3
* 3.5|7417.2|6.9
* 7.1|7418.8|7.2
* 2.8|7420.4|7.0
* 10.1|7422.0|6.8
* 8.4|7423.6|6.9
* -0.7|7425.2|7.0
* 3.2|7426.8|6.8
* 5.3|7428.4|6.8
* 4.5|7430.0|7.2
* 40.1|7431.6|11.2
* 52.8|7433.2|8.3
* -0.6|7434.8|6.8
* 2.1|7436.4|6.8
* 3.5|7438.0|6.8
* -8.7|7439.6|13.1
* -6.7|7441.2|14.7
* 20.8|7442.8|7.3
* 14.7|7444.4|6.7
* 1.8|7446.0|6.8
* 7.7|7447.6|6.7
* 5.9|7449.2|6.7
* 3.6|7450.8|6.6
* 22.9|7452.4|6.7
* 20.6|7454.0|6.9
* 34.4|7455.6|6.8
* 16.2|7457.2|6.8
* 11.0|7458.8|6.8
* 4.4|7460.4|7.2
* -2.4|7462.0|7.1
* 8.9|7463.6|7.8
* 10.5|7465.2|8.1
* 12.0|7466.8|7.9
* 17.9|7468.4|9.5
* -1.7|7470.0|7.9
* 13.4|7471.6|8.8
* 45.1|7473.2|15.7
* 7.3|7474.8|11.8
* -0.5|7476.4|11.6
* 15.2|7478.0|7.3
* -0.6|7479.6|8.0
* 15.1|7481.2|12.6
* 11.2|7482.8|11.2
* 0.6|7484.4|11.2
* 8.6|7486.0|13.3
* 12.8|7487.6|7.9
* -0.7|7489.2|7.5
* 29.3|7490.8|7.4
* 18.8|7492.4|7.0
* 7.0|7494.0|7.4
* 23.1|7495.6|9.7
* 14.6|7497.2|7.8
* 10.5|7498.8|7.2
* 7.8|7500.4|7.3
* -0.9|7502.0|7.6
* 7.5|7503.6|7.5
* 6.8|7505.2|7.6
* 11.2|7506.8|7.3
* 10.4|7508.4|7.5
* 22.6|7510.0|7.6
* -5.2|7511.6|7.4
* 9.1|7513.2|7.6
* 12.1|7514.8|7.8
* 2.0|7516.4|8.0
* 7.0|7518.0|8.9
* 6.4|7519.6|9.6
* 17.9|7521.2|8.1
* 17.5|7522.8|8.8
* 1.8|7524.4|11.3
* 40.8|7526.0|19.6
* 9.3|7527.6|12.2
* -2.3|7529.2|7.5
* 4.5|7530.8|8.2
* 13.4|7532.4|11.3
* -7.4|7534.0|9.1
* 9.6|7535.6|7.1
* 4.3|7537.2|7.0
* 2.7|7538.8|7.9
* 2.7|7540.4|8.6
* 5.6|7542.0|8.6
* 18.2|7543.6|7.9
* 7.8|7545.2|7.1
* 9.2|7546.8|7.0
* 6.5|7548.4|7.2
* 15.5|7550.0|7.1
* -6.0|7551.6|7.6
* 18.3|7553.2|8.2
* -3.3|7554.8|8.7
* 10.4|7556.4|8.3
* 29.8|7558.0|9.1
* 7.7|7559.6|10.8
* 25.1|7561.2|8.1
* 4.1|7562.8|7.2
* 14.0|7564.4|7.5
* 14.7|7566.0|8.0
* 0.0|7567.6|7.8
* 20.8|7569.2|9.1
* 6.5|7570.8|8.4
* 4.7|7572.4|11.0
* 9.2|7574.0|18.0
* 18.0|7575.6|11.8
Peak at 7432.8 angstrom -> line Halpha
